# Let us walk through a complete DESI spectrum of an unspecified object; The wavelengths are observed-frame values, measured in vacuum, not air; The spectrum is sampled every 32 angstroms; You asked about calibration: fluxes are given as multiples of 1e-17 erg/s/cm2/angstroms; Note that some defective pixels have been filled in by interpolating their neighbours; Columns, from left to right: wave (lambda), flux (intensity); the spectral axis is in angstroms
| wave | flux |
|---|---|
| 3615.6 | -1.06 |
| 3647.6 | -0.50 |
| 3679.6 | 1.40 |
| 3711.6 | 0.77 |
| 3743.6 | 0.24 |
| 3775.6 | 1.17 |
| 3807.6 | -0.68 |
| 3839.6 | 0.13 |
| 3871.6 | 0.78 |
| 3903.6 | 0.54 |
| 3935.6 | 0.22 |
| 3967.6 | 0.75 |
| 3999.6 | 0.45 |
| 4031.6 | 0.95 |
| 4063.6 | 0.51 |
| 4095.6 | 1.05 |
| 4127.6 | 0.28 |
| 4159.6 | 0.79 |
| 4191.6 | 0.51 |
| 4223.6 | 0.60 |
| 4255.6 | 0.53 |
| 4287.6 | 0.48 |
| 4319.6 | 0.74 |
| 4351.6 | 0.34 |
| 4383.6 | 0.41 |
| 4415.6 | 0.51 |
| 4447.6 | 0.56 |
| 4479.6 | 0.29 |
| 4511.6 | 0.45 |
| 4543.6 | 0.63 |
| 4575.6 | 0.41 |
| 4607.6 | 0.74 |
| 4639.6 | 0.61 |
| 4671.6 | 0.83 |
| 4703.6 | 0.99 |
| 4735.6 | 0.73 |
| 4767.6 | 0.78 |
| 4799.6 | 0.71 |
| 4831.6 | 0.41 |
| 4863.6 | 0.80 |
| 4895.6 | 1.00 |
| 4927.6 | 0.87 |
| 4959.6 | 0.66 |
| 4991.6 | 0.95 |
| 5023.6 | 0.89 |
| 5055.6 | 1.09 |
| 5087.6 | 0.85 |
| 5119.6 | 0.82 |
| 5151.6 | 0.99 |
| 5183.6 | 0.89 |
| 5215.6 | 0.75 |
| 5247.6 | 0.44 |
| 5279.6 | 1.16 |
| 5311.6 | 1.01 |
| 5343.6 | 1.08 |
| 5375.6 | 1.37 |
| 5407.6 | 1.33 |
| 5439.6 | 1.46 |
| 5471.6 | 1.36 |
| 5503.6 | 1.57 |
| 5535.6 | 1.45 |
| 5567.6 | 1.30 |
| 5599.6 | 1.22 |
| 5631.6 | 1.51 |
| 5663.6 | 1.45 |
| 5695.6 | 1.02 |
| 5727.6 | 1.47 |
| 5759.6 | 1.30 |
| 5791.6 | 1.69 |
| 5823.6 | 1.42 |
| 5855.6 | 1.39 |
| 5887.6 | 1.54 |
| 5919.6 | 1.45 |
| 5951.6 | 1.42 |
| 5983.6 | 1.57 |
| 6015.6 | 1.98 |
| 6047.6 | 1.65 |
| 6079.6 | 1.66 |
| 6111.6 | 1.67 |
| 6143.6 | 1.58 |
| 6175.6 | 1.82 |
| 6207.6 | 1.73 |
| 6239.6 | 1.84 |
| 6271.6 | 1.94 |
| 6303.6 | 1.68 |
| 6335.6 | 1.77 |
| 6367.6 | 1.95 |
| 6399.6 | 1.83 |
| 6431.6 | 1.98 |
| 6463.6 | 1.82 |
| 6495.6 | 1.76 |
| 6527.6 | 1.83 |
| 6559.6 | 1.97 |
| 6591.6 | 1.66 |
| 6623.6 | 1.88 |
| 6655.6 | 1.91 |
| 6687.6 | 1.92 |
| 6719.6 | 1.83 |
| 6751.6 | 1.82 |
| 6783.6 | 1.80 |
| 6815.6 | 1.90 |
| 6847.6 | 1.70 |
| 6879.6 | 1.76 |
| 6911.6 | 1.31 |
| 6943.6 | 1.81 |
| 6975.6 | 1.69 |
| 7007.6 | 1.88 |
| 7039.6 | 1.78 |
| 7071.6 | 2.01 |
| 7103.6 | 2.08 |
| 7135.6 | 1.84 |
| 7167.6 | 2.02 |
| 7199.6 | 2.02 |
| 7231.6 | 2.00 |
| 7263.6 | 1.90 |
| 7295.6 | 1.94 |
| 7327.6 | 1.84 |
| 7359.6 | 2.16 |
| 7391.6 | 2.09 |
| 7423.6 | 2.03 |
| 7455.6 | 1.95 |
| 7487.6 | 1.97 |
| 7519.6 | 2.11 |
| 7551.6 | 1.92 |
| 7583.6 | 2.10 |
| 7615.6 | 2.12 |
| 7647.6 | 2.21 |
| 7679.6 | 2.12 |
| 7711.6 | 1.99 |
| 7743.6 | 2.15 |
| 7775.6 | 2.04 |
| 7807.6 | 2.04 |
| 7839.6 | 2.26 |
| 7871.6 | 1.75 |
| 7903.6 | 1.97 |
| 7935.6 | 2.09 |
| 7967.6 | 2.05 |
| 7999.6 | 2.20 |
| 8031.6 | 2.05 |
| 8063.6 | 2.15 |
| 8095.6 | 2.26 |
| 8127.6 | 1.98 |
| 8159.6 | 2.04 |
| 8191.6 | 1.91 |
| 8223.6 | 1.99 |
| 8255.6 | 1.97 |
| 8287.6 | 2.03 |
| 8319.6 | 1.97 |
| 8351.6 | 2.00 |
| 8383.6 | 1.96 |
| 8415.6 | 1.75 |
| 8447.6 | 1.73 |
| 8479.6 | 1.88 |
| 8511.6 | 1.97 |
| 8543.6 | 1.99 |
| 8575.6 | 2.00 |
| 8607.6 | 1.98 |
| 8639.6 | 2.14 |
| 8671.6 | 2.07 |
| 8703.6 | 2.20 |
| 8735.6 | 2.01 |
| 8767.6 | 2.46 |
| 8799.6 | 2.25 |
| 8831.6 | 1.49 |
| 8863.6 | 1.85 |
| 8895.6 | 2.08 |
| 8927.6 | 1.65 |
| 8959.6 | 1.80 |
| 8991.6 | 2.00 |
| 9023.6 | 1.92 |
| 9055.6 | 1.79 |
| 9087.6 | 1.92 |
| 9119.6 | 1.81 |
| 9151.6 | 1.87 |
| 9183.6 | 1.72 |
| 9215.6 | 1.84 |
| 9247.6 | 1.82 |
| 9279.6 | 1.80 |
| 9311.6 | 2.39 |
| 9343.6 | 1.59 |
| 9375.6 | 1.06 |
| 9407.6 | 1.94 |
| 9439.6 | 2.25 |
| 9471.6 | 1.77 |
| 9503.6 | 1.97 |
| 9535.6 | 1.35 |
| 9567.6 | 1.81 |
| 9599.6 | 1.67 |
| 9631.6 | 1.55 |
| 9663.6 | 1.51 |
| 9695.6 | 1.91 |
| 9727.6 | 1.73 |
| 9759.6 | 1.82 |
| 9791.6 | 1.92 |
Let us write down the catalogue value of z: 0.34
